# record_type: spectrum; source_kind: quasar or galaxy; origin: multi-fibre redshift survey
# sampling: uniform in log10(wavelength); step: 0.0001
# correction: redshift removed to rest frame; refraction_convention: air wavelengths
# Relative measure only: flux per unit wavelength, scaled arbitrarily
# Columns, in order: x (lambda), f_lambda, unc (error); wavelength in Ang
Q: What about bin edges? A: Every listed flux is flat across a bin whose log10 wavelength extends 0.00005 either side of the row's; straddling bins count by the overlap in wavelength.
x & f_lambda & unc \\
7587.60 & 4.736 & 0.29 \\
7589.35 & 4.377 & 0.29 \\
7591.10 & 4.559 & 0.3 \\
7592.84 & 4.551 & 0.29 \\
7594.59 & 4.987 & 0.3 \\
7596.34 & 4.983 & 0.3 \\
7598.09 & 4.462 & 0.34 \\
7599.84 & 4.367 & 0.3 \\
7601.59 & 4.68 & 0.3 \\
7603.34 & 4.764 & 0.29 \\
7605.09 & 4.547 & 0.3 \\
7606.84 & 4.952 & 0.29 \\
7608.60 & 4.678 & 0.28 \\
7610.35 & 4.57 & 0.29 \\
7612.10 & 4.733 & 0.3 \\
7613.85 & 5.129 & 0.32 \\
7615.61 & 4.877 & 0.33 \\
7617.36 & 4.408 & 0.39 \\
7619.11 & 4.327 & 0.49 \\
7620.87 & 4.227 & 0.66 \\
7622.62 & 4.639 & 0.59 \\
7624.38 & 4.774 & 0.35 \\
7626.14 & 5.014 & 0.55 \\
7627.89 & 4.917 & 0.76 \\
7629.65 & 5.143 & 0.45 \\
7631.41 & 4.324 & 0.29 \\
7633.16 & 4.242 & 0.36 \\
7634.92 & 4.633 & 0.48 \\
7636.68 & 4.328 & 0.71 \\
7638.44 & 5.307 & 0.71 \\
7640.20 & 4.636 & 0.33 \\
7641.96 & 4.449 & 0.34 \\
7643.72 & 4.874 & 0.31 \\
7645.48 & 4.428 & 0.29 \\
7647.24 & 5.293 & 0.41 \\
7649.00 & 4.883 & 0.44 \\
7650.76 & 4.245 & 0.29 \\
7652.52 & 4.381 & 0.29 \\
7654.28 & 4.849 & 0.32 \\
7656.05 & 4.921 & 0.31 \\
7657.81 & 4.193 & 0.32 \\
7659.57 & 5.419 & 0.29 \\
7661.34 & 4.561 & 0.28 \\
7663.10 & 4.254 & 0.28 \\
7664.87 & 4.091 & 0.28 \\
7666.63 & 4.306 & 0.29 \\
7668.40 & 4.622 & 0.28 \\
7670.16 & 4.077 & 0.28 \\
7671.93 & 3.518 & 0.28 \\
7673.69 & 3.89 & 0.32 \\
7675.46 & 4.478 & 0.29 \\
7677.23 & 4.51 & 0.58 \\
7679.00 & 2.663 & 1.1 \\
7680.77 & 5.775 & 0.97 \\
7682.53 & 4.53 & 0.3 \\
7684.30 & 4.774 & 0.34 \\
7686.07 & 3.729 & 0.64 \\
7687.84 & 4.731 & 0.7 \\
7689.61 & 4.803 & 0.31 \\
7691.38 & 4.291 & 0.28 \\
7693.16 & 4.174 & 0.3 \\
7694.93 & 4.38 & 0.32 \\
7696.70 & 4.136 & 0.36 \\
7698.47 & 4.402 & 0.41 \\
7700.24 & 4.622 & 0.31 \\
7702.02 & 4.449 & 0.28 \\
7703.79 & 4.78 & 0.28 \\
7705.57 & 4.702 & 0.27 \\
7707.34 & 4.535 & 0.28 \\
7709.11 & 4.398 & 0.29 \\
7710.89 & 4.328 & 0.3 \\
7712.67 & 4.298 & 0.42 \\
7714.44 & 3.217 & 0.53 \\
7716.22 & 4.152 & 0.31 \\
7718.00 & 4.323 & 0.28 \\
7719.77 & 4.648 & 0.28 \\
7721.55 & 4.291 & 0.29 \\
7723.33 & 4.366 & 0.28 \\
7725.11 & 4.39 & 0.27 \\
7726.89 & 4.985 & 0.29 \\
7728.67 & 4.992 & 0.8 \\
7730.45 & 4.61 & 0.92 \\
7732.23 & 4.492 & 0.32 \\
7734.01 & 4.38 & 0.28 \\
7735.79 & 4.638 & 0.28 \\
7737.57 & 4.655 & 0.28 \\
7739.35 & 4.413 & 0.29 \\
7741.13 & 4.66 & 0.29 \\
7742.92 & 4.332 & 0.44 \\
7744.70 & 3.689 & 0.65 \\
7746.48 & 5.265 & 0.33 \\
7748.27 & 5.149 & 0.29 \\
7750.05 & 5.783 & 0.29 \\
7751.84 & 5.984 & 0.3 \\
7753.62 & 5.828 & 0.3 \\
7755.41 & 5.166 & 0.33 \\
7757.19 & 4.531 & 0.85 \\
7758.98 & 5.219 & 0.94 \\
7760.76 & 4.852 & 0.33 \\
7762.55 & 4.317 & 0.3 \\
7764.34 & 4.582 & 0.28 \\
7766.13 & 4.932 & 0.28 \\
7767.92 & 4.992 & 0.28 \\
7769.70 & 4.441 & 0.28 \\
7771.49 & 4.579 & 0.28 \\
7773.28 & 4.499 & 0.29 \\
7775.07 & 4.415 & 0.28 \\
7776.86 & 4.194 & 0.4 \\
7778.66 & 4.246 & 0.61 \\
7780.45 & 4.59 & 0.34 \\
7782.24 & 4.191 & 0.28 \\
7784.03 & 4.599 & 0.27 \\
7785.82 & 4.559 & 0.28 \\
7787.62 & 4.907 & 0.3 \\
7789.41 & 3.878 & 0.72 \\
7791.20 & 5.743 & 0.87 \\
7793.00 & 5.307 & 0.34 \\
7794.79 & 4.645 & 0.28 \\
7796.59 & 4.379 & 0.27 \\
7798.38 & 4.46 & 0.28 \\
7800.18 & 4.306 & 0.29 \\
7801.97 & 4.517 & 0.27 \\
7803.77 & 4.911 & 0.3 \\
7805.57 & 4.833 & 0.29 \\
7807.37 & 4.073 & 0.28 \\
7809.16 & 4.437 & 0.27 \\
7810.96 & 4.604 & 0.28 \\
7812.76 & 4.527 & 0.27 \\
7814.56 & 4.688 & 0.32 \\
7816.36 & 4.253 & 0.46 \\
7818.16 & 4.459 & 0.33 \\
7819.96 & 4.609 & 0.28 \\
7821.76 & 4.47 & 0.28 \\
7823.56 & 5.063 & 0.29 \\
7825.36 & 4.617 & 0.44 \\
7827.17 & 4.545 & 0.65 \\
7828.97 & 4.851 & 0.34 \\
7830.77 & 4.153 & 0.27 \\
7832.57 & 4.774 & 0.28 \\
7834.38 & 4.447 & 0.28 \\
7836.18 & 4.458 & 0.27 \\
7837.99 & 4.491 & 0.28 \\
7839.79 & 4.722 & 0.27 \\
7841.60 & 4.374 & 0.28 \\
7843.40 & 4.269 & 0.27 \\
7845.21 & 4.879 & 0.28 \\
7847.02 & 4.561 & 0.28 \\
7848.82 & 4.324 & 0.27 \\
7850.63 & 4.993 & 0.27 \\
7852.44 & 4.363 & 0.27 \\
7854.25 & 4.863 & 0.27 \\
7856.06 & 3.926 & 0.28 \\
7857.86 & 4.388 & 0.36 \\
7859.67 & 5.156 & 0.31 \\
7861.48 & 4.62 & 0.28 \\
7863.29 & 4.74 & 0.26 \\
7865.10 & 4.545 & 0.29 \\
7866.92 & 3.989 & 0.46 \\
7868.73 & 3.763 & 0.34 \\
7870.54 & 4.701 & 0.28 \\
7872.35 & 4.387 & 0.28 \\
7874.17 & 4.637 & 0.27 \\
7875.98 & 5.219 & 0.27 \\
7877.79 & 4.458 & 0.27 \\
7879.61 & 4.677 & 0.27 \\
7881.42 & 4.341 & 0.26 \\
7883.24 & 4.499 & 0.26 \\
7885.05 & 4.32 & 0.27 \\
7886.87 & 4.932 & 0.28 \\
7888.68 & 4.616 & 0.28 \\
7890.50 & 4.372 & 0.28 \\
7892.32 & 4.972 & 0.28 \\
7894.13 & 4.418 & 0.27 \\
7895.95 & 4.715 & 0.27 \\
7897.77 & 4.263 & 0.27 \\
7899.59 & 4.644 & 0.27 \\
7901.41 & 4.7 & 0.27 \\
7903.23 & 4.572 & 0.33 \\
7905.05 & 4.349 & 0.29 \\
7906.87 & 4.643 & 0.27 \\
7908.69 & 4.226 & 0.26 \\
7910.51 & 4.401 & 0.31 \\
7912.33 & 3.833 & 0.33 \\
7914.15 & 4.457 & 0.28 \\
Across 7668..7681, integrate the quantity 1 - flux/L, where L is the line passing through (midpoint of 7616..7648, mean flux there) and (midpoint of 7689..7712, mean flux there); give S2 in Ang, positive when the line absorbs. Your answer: 1.3 Ang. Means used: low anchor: 4.67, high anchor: 4.45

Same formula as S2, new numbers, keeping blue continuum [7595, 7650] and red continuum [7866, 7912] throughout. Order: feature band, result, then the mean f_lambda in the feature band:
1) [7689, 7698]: 0.6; 4.34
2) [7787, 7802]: -0.4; 4.69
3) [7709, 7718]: 1.1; 4.07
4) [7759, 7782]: 0.1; 4.57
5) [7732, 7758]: -1.5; 4.88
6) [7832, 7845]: 0.1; 4.52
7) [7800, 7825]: 0.0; 4.56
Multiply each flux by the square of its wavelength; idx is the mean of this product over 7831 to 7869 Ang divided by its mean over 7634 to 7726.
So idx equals 1.06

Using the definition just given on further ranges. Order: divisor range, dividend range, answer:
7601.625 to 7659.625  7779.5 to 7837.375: 1.02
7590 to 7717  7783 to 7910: 1.06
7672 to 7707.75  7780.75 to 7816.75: 1.08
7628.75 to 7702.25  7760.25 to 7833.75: 1.06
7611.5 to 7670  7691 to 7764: 1.02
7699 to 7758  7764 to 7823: 1.00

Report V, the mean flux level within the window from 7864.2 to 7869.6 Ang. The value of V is 4.1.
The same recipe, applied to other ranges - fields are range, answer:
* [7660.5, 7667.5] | 4.3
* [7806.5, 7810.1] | 4.27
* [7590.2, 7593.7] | 4.56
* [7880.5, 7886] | 4.39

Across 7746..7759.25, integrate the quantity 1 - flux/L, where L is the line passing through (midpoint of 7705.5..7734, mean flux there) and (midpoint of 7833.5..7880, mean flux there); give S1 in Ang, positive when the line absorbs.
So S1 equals -2.79 Ang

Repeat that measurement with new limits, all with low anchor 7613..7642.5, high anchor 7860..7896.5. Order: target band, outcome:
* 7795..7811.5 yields 0.3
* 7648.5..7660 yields 0.0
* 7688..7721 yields 1.8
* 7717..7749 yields 0.4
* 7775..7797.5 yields 0.0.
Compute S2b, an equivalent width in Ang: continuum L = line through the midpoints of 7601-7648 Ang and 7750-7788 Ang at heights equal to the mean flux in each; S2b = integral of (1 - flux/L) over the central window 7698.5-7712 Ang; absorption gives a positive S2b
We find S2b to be 0.6 Ang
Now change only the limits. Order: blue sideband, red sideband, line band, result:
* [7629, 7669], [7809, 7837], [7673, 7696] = 1.2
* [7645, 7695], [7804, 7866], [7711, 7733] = 0.4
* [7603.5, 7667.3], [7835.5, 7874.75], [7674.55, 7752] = 1.6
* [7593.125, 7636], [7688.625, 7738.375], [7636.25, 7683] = 0.7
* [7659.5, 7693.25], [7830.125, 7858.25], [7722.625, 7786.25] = -4.3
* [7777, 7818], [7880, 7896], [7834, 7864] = 0.0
